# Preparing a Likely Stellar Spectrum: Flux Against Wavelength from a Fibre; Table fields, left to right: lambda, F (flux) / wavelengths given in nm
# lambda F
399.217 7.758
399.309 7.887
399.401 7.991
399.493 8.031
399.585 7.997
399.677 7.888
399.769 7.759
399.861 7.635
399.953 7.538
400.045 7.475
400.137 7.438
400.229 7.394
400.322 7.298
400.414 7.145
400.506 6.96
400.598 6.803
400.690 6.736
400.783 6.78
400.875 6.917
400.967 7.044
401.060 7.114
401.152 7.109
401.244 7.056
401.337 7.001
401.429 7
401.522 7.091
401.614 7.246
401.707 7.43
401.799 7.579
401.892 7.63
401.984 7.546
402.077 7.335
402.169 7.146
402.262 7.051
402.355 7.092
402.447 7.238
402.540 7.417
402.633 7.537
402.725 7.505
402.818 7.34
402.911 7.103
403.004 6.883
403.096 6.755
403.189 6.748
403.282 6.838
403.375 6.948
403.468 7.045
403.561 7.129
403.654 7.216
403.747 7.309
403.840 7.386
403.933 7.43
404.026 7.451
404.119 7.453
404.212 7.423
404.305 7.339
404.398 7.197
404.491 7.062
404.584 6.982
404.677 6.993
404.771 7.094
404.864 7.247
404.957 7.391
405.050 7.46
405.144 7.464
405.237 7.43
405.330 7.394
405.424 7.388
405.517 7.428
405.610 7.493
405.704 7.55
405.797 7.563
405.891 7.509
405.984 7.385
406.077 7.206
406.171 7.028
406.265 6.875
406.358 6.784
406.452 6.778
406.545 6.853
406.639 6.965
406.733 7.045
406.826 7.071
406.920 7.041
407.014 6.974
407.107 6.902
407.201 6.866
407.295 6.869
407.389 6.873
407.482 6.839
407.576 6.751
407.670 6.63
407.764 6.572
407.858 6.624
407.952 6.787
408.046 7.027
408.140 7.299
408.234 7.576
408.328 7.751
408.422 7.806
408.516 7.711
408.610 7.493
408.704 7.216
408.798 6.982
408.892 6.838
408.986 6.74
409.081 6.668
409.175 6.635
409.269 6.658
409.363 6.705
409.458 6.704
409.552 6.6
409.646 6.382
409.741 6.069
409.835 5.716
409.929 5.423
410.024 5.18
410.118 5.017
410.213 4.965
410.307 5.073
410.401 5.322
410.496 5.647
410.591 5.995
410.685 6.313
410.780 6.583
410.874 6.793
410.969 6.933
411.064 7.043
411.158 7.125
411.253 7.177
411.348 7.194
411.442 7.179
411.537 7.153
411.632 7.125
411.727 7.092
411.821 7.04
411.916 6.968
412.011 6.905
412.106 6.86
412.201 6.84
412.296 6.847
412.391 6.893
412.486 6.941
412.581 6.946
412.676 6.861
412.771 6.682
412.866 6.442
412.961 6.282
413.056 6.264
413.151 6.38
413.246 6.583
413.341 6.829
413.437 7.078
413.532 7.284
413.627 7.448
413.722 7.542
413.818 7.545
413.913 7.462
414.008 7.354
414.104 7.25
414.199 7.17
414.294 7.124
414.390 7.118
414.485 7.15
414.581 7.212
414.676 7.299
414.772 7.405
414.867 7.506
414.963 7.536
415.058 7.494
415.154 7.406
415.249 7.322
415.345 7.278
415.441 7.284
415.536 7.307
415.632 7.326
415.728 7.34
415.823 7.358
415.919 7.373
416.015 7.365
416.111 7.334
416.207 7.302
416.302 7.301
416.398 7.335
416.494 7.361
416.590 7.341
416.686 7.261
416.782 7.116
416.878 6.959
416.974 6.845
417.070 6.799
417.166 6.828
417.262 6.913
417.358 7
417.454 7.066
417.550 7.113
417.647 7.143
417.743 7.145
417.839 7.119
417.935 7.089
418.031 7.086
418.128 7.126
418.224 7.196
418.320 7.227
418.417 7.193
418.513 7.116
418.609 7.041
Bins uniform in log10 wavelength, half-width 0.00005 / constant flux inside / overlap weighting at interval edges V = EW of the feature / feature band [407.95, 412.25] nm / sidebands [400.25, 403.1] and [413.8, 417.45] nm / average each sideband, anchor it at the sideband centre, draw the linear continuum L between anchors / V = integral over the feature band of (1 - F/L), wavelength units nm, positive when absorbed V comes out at 0.33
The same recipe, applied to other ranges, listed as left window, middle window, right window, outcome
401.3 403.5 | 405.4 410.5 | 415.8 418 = 0.29 nm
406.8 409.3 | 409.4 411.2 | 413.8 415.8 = 0.27 nm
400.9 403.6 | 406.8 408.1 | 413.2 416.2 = 0.07 nm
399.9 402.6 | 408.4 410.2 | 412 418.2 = 0.16 nm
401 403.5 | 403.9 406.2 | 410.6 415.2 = -0.06 nm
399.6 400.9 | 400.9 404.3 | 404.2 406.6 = 0.03 nm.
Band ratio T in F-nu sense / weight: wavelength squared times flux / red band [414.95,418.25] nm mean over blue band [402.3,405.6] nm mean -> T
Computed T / 1.1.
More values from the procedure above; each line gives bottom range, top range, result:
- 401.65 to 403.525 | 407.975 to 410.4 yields 0.94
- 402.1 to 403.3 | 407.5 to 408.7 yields 1.03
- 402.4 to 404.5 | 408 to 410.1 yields 0.96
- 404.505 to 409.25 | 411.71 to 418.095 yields 1.04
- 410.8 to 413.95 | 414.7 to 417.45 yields 1.06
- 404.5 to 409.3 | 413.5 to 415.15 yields 1.07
